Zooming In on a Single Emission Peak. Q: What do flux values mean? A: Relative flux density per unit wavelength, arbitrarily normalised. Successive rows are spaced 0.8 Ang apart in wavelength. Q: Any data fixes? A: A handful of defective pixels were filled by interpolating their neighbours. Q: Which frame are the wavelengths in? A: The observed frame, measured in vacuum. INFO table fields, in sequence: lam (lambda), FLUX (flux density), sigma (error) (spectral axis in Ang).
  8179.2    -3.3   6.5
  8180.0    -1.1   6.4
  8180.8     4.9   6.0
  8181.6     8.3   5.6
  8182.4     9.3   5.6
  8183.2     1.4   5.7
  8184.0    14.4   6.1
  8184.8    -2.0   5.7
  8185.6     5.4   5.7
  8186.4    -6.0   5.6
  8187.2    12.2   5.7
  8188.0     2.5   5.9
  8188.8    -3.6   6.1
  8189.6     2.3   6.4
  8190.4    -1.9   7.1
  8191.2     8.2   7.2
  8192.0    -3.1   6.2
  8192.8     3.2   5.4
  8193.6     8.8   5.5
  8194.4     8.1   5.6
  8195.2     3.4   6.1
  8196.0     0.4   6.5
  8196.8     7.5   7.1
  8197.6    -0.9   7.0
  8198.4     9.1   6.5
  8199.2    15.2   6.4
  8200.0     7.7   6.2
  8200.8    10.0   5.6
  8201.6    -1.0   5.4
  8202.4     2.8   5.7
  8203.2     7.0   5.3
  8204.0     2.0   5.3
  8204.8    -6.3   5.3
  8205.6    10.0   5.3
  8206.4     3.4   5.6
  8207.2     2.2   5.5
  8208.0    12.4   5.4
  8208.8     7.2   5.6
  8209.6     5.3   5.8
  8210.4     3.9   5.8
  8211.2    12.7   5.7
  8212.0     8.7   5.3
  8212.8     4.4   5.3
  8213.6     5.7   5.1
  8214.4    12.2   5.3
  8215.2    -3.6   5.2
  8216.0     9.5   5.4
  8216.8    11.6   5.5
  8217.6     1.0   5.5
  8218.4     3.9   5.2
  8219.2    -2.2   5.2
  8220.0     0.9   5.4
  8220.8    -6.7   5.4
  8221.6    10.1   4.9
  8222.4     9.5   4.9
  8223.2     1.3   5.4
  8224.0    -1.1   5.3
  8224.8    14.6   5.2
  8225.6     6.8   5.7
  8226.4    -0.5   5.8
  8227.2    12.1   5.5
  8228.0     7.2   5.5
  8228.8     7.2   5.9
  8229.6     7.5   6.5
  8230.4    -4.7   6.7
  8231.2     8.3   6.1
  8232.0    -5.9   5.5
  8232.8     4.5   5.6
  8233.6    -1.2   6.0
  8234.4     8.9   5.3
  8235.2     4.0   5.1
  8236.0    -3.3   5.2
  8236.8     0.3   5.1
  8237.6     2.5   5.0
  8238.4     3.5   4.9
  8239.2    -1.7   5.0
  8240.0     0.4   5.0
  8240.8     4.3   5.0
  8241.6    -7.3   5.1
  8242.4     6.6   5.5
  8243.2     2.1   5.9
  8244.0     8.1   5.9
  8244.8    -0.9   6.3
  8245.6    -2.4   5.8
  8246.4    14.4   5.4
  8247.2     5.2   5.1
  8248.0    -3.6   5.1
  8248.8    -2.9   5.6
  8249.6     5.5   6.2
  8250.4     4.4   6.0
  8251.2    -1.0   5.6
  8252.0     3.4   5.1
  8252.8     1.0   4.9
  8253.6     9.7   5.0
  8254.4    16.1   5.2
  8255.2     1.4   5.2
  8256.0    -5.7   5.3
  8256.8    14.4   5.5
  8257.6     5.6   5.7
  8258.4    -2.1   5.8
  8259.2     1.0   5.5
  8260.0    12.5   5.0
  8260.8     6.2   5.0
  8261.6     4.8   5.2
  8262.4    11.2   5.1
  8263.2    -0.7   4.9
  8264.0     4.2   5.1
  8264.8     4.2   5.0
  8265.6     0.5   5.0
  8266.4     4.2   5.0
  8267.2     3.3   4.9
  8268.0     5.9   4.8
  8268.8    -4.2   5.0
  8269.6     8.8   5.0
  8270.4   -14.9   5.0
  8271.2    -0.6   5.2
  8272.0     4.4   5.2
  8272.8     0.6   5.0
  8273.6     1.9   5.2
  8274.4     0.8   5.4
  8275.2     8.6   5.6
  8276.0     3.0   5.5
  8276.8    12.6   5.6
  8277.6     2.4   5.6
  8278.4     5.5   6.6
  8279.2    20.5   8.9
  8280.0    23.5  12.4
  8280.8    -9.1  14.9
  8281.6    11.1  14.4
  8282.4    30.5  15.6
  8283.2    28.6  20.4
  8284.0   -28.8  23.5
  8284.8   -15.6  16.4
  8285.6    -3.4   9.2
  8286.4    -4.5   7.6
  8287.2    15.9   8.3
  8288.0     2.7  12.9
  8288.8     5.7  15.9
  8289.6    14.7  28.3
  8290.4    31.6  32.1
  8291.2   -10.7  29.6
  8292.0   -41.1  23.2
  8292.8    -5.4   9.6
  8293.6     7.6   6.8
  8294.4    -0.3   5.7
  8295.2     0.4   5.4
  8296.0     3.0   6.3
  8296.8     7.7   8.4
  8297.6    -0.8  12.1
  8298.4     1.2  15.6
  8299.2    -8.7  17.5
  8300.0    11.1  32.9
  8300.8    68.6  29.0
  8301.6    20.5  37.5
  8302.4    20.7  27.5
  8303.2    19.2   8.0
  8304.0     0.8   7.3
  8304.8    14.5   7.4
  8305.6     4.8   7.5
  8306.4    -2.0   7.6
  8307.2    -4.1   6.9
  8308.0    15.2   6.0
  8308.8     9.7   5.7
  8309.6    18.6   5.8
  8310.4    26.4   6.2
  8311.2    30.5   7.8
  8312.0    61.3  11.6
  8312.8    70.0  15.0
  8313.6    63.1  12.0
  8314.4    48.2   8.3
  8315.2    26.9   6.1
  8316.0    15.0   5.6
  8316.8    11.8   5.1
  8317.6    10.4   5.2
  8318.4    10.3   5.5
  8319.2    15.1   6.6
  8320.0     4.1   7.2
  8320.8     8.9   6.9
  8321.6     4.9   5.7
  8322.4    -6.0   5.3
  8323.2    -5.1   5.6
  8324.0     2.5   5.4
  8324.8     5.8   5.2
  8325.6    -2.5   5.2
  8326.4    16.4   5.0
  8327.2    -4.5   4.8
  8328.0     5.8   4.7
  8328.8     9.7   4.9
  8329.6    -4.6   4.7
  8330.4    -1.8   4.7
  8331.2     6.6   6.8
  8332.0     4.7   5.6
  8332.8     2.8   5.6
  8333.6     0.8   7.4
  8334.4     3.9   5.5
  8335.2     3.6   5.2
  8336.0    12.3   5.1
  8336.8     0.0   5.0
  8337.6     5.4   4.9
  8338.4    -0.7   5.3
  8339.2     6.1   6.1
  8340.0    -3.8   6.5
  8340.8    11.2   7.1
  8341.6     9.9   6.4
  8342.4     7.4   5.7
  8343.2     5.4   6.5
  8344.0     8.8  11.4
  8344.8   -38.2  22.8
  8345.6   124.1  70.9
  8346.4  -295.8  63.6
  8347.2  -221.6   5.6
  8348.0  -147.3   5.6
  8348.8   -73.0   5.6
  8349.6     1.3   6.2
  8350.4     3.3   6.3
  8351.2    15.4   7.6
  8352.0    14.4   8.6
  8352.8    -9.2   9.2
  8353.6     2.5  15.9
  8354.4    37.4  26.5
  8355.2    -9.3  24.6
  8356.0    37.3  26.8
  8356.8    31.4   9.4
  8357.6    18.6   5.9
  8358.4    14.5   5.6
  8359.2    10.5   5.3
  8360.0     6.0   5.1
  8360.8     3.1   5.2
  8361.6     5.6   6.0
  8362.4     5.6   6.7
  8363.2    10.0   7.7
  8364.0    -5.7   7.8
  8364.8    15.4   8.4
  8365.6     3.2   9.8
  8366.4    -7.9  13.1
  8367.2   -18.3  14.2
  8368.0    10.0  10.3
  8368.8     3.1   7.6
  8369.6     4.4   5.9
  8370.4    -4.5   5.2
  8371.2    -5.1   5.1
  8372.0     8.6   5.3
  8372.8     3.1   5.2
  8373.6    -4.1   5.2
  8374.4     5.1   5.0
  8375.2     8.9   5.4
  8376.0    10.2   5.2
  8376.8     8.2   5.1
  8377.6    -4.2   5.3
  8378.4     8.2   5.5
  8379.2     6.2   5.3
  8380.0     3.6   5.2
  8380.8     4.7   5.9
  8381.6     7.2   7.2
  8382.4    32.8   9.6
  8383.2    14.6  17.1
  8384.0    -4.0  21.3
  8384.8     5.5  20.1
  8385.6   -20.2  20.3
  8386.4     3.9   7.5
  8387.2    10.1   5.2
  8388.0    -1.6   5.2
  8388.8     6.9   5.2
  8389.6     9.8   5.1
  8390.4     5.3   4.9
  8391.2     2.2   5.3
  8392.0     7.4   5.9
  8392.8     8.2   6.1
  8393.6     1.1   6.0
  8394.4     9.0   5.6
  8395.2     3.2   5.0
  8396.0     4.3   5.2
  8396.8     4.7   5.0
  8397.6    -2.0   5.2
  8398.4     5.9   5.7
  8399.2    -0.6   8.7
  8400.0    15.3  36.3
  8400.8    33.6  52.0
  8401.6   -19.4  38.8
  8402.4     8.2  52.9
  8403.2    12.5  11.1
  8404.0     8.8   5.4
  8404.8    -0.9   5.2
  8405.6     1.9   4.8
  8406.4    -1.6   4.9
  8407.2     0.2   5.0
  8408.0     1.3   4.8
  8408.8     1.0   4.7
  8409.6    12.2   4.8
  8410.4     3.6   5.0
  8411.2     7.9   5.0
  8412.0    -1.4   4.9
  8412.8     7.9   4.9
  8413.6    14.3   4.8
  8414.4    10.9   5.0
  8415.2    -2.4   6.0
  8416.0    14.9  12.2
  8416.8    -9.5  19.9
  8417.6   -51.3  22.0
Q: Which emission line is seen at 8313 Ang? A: Hgamma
